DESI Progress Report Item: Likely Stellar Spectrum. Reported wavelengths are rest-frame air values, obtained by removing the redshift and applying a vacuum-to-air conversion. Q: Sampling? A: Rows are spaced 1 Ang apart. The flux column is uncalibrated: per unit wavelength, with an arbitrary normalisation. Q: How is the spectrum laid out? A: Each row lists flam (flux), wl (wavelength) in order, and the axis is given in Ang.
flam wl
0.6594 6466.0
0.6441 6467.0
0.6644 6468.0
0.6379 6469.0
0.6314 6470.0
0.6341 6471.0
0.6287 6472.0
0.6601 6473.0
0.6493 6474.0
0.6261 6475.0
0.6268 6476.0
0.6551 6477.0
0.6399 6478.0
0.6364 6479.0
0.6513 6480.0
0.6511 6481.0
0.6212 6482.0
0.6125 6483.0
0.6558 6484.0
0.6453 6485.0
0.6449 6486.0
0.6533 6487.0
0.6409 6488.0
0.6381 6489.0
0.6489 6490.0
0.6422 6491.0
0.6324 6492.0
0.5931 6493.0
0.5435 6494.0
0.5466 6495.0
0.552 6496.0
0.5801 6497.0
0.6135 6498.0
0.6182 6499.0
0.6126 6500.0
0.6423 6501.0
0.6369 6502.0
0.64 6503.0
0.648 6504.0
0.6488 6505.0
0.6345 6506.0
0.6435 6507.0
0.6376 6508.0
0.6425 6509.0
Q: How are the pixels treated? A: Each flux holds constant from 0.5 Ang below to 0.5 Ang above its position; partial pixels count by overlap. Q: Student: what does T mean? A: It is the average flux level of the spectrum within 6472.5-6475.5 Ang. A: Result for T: 0.645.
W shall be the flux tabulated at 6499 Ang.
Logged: 0.6182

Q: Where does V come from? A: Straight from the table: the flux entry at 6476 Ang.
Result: 0.6268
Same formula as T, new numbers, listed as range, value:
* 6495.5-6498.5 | 0.582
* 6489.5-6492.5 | 0.641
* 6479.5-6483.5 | 0.634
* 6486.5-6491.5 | 0.645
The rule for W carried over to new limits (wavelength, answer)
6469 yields 0.6379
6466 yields 0.6594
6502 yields 0.6369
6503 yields 0.64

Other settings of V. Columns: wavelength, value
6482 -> 0.6212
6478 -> 0.6399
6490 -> 0.6489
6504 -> 0.648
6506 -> 0.6345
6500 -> 0.6126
